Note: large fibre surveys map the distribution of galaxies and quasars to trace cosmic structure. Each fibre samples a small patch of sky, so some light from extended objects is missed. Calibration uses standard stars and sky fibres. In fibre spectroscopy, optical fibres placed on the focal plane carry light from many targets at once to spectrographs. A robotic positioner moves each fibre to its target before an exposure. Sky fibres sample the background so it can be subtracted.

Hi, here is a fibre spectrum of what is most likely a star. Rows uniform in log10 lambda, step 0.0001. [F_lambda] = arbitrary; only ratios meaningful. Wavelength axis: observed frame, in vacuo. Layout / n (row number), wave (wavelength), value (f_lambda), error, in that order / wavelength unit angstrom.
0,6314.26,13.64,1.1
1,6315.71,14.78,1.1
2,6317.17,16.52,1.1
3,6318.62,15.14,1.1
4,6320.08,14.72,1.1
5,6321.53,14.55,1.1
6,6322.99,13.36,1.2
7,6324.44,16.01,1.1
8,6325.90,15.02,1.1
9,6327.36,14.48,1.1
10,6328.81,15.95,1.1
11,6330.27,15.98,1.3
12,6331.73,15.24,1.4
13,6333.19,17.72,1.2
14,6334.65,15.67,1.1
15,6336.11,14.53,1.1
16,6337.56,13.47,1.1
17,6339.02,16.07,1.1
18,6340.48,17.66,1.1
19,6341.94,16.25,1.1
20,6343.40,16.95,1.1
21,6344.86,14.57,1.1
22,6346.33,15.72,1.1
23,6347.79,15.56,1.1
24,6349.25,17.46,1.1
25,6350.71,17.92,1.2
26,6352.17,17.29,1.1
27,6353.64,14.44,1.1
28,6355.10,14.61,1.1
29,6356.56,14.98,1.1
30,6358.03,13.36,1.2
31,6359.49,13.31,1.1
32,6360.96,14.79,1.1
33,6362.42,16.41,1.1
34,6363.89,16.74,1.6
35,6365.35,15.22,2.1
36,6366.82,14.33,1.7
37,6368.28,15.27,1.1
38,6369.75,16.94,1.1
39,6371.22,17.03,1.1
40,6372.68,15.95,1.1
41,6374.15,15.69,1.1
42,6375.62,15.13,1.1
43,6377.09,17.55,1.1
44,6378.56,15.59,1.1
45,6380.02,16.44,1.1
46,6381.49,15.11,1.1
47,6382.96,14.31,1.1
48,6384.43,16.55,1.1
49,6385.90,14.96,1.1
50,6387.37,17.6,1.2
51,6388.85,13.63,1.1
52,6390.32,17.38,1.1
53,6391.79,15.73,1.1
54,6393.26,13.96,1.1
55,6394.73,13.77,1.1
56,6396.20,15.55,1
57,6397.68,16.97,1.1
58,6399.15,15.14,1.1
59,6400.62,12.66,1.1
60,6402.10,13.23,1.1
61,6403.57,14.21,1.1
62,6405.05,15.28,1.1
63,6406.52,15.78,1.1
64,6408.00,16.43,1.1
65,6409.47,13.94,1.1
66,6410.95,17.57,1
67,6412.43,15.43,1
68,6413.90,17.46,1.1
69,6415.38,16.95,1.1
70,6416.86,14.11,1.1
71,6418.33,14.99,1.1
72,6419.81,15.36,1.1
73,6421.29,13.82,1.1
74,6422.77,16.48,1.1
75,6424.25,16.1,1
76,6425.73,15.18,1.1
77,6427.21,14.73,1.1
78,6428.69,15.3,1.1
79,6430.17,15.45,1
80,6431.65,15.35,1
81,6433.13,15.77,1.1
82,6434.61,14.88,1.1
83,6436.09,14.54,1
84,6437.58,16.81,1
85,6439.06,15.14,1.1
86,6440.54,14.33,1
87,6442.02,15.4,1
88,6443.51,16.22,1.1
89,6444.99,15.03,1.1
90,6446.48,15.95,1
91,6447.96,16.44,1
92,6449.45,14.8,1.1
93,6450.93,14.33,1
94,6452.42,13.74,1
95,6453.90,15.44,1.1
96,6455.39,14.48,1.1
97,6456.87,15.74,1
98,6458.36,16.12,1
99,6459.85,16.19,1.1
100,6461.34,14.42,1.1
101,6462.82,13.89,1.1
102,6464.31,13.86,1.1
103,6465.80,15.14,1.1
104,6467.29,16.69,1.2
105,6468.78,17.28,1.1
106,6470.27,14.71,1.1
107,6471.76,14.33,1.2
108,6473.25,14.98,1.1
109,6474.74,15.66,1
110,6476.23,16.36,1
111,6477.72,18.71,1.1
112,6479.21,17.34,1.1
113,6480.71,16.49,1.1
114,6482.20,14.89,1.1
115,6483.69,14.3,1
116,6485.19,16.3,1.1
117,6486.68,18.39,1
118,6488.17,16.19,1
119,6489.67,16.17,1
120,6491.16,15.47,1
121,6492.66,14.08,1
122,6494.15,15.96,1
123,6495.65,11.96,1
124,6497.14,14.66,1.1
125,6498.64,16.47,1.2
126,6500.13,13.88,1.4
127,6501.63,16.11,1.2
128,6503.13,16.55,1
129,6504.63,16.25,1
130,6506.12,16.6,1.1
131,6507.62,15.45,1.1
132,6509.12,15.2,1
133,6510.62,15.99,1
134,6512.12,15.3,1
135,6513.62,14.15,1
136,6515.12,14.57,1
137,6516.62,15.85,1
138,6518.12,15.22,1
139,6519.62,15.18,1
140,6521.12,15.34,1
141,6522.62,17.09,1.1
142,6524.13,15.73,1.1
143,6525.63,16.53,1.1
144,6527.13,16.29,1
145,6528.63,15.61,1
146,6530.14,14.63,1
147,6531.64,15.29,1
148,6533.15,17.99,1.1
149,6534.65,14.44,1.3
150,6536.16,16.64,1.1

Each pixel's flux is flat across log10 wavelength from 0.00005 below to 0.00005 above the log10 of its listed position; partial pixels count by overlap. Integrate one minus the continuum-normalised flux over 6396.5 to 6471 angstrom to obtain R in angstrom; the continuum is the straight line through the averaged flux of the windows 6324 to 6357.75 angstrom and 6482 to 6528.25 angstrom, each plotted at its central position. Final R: 1.6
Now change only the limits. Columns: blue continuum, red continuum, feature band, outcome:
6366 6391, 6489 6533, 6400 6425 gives 0.7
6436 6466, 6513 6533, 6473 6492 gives -1.2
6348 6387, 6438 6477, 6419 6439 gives 0.1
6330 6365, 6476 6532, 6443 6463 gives 0.6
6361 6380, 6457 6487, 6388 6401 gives 0.7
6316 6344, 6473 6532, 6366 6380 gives -0.4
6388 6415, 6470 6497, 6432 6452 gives 0.2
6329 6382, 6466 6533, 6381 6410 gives 1.1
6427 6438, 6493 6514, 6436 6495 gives -0.9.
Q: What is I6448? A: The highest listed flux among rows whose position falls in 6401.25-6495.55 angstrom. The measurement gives 18.71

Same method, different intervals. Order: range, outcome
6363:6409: 17.6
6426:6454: 16.81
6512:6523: 17.09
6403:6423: 17.57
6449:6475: 17.28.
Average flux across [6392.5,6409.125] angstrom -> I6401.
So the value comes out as 14.8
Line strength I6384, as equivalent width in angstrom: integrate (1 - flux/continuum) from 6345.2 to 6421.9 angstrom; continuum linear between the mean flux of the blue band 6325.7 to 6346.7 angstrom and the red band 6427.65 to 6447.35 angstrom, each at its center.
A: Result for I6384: 0.3 angstrom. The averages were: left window 15.7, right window 15.4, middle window 15.5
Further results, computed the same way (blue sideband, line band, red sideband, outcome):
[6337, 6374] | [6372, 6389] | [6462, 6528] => -0.10 angstrom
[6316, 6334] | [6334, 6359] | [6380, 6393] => -0.31 angstrom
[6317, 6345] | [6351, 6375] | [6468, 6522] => 0.12 angstrom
